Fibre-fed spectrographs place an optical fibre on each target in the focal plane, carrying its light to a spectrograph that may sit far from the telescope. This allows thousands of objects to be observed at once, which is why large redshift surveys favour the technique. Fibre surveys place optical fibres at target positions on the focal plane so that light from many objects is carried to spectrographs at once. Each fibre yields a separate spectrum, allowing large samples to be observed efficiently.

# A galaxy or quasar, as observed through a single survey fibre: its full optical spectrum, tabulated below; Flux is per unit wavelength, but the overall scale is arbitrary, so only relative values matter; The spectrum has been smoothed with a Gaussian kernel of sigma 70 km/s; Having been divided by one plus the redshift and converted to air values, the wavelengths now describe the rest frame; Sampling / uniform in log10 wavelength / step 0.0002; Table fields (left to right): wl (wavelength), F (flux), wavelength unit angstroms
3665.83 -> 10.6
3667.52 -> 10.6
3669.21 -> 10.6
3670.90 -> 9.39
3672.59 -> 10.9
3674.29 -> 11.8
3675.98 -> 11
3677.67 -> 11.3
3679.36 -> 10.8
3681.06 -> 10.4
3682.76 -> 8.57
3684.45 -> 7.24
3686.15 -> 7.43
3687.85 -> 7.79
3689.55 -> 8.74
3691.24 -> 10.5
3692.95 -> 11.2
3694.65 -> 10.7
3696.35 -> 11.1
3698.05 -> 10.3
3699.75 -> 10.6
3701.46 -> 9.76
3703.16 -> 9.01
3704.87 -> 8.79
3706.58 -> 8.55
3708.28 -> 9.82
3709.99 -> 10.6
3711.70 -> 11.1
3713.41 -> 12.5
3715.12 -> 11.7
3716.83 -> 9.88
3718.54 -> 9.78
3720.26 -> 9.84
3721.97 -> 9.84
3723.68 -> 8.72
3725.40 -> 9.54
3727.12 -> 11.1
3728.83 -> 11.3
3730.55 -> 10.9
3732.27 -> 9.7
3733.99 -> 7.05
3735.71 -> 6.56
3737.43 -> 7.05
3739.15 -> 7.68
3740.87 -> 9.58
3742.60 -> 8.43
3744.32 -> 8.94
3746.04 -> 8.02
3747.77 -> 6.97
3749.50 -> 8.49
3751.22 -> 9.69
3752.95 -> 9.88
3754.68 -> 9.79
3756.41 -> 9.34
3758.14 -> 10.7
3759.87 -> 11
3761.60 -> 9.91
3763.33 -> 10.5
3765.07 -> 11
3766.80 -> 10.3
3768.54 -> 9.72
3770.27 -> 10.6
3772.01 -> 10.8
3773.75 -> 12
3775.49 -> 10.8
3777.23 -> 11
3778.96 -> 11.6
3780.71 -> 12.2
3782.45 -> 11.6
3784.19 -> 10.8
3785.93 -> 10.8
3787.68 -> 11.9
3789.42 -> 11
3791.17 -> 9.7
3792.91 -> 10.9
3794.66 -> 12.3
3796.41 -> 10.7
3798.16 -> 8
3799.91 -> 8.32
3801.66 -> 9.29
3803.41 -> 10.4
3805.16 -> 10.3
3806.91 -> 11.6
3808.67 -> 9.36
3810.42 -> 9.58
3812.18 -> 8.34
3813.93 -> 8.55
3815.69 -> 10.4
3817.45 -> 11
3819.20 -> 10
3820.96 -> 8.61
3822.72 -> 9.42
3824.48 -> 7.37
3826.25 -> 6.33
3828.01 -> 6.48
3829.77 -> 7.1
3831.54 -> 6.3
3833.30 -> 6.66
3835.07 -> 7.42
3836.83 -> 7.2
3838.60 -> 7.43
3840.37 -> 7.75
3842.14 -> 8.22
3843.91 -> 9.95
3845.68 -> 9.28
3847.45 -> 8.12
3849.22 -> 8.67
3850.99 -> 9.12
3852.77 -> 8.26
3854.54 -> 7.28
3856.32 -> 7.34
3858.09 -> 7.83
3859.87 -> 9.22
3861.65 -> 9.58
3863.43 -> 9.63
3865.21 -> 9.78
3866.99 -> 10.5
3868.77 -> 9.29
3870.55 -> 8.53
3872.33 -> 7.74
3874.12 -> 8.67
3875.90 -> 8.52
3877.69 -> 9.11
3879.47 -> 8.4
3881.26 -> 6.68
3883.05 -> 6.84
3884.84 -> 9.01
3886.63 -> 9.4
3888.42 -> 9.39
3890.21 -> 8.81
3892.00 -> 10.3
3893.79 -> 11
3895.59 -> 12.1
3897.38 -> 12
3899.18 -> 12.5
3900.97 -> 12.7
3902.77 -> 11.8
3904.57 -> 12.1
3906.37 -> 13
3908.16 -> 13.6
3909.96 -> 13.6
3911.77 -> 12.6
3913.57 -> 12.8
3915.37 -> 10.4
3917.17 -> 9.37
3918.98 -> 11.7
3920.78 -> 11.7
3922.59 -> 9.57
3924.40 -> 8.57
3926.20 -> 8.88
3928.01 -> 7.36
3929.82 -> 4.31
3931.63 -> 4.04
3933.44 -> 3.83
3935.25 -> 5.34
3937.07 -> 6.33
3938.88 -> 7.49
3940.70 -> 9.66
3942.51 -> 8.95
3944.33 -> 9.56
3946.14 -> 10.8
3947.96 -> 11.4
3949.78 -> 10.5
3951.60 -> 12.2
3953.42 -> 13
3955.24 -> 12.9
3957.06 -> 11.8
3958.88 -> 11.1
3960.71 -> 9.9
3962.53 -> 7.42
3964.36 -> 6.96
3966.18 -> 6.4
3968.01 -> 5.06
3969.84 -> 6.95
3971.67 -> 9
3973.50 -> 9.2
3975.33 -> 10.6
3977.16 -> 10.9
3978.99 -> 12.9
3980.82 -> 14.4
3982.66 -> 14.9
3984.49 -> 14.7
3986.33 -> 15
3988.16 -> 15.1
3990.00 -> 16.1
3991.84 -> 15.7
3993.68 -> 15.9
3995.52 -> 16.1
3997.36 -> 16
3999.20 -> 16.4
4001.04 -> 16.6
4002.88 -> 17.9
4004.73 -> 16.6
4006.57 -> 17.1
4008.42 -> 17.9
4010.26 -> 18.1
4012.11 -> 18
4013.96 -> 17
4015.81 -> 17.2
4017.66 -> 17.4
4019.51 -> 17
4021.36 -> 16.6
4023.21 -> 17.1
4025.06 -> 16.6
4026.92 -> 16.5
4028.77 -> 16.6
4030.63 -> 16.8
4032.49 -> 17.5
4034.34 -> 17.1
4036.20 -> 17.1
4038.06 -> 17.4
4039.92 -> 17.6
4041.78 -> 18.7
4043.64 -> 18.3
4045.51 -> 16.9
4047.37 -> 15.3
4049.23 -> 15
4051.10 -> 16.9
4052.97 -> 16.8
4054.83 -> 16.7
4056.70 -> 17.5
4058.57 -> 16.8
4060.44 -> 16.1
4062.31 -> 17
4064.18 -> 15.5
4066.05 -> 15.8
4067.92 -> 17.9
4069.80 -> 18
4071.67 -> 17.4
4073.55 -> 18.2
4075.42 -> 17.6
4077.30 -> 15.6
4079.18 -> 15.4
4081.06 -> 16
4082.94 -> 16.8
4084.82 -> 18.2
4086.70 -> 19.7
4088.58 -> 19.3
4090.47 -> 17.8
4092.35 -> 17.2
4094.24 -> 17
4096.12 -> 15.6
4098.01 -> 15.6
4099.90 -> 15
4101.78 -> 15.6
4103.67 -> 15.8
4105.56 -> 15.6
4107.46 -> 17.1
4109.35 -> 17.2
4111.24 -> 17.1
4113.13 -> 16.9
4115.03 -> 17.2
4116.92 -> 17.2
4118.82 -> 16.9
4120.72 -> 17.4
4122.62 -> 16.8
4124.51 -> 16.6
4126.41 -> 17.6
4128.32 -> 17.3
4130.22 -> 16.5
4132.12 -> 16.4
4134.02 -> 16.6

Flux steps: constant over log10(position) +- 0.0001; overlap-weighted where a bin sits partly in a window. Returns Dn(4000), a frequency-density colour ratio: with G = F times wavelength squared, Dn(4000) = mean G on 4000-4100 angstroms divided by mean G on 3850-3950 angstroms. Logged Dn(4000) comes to 1.95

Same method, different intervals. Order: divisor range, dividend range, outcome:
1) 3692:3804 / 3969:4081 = 1.85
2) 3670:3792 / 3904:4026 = 1.39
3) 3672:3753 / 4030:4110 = 2.12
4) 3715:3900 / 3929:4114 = 1.74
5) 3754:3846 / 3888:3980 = 1.10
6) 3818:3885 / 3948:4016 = 1.72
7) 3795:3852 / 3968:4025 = 1.89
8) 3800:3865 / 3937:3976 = 1.17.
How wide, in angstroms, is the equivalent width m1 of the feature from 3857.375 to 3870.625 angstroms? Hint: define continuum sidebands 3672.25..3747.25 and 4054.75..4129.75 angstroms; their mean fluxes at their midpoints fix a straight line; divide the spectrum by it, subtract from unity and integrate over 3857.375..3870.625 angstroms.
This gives 3.4 angstroms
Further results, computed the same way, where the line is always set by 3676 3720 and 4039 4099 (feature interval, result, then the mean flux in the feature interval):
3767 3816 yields 5.3 angstroms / 10.4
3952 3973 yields 8.1 angstroms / 9.21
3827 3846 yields 7.6 angstroms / 7.56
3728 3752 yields 4.8 angstroms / 8.59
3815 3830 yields 4.6 angstroms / 8.56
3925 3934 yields 5.3 angstroms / 5.86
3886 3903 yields 3.4 angstroms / 11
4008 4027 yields -1.4 angstroms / 17.2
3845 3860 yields 5.3 angstroms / 8.29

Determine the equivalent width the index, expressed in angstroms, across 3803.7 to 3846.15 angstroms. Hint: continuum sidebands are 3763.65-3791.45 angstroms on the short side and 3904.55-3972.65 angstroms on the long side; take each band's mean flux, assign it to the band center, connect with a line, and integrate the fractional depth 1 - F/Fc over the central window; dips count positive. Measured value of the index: 8.1 angstroms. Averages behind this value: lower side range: 11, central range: 8.54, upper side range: 9.44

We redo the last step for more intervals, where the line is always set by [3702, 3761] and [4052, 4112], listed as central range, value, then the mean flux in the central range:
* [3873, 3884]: 4.0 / 8.03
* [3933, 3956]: 7.4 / 9.47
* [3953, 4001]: 8.2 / 12.2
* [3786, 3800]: 0.3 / 10.5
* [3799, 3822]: 3.0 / 9.67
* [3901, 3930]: 5.2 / 10.9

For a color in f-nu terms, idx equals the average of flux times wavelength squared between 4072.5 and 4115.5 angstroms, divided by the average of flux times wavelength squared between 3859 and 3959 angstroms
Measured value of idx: 1.88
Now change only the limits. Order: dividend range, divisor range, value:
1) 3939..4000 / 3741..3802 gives 1.27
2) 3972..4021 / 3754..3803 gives 1.64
